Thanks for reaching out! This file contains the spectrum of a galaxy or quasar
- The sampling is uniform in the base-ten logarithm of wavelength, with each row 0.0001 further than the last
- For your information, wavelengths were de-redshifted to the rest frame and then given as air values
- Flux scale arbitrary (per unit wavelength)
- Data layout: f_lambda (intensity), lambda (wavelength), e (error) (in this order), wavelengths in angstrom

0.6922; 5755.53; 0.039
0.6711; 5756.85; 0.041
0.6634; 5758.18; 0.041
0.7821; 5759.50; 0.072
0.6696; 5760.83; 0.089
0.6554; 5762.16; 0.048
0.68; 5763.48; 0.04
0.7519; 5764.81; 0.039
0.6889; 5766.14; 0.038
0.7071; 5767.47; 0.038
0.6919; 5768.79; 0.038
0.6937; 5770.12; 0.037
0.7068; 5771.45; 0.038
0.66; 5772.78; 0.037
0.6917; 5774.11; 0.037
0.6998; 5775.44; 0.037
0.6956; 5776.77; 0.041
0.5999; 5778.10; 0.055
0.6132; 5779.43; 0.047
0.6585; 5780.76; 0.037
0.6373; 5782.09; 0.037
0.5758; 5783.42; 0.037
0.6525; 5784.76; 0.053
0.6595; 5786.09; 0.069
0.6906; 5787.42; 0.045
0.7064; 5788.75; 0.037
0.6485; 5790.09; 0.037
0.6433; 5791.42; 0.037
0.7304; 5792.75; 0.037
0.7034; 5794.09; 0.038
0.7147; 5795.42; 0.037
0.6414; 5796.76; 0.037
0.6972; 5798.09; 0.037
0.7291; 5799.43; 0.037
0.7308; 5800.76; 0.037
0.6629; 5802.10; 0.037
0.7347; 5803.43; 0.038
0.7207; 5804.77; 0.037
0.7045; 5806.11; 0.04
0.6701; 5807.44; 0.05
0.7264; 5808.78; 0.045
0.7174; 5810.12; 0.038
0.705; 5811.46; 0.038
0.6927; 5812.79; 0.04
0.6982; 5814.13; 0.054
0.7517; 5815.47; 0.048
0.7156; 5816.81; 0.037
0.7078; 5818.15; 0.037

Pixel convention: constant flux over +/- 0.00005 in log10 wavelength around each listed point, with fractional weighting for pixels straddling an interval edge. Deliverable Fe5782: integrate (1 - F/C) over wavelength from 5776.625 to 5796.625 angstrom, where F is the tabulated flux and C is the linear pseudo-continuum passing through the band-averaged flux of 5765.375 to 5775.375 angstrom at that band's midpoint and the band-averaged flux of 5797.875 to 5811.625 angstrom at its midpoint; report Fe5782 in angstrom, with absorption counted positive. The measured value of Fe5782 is 1.1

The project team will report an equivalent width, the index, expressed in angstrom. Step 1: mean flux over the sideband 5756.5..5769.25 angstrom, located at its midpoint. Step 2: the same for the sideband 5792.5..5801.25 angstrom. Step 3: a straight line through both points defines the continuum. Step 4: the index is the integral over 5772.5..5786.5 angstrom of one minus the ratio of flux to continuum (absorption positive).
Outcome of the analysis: 1.04 angstrom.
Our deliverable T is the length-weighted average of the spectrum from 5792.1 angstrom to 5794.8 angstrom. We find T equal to 0.716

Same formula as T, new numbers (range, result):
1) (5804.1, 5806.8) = 0.713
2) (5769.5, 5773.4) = 0.687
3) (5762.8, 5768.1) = 0.707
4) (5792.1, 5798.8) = 0.697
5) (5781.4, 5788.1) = 0.644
